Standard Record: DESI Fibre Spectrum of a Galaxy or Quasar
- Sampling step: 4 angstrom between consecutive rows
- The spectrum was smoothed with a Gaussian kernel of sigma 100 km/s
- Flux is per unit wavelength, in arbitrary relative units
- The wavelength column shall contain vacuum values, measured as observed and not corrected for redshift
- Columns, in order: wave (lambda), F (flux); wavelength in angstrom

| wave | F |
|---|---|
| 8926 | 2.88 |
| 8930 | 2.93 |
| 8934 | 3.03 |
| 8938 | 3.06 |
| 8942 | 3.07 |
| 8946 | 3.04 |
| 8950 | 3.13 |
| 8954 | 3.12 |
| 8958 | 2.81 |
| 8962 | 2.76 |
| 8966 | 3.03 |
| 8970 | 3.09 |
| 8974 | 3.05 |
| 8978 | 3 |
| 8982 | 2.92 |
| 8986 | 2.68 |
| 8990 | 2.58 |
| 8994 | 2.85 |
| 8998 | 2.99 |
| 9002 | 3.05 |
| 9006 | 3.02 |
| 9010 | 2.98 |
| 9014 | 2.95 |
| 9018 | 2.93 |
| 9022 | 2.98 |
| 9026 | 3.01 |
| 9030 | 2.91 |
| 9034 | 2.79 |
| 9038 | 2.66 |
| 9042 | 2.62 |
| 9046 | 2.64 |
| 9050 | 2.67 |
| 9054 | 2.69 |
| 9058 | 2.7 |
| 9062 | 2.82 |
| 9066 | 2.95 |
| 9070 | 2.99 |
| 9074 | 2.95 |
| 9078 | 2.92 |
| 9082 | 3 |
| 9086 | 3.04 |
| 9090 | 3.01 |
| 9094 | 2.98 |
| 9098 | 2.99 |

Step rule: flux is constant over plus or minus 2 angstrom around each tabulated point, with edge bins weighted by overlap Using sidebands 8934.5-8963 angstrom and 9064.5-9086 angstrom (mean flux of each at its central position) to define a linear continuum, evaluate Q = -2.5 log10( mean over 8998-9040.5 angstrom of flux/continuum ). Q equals 0.02 mag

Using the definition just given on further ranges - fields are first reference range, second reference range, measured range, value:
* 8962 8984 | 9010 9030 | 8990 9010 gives 0.01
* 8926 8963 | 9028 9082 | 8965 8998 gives 0.01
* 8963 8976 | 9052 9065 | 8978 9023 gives 0.01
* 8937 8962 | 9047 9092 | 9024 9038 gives 0.02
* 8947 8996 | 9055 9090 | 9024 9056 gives 0.07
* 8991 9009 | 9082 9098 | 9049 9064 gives 0.10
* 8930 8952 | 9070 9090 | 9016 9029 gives 0.02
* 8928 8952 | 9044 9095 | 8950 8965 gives 0.03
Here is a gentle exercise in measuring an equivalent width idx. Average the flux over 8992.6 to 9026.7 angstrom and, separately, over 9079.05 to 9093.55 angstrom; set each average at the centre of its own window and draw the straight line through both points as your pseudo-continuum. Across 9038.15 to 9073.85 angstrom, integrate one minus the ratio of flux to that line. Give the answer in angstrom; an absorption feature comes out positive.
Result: 2.73 angstrom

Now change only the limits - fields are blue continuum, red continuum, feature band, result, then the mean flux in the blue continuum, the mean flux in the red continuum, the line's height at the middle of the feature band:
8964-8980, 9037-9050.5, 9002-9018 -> -0.87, 3.04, 2.64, 2.83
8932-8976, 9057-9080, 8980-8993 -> 1.08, 3.02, 2.9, 2.98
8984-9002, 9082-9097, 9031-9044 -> 0.86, 2.81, 3.01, 2.9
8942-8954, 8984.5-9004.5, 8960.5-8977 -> -0.08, 3.09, 2.84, 2.98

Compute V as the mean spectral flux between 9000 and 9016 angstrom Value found 3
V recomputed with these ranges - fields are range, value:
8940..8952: 3.08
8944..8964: 2.97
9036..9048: 2.64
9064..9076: 2.96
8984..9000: 2.77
